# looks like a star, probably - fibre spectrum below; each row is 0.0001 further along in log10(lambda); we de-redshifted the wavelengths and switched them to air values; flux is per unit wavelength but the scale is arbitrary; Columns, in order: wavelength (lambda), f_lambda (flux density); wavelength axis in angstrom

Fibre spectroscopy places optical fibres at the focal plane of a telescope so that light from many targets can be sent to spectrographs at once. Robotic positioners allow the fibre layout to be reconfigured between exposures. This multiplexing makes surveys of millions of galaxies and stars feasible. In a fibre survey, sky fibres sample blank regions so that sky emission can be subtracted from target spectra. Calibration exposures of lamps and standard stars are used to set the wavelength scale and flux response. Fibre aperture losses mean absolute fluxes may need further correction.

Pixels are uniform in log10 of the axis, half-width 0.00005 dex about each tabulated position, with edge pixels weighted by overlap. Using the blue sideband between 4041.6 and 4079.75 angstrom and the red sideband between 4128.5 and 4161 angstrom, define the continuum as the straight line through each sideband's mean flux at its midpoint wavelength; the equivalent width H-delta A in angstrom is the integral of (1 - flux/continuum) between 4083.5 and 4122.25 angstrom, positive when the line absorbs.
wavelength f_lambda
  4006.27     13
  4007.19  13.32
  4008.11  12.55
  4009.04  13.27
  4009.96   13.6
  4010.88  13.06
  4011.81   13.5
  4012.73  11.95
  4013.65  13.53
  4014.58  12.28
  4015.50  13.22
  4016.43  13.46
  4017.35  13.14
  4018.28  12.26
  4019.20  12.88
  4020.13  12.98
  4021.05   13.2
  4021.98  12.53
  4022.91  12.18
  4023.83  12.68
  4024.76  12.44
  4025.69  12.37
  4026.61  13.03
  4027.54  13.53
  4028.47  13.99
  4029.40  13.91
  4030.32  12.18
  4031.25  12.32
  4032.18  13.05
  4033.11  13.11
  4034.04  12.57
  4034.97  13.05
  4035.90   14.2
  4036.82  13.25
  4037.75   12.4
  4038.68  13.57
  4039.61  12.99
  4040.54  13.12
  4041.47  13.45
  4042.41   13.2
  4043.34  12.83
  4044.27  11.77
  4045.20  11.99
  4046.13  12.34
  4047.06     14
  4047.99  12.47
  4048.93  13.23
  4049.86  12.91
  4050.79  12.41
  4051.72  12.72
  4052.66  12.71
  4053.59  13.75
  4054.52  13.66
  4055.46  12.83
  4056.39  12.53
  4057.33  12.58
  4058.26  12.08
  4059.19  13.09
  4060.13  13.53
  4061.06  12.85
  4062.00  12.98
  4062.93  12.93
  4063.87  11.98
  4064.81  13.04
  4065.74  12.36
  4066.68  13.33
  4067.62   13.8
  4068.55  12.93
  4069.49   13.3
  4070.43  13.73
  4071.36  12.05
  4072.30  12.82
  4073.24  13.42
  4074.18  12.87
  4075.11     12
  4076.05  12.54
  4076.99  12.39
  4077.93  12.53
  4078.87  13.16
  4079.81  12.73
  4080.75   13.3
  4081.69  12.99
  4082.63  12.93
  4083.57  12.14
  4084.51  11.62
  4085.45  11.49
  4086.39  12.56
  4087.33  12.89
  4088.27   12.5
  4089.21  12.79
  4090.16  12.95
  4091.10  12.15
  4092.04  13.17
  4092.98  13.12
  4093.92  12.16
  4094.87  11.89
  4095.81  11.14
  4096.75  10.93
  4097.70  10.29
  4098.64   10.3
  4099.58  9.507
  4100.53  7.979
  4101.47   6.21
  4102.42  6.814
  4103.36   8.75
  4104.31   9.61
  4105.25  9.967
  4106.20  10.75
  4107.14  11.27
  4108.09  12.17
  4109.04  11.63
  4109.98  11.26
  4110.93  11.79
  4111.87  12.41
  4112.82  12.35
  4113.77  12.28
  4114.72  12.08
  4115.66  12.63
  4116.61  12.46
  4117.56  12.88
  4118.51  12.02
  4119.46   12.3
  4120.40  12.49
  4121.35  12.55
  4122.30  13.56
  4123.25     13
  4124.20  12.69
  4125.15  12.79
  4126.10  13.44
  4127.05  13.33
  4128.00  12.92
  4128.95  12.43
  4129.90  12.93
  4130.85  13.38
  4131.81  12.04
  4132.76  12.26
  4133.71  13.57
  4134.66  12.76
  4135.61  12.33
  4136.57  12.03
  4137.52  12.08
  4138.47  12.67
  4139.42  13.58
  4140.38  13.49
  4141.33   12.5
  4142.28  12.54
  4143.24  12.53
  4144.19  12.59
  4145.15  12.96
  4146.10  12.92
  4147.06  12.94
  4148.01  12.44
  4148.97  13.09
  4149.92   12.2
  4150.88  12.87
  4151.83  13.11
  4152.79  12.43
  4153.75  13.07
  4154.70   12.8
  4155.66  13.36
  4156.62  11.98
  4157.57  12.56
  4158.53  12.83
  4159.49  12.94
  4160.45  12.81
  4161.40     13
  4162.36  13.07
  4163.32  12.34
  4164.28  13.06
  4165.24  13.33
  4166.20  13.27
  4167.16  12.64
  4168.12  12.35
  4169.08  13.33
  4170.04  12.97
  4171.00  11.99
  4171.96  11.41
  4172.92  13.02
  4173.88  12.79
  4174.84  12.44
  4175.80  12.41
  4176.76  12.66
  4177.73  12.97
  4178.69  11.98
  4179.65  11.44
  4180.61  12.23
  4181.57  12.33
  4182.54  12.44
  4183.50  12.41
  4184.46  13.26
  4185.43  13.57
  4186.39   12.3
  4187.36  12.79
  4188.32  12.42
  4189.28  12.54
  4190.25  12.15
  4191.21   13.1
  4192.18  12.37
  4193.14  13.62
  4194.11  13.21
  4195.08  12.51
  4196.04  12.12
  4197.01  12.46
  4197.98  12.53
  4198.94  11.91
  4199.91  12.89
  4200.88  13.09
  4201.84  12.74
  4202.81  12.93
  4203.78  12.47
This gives 4.1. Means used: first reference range 12.8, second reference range 12.7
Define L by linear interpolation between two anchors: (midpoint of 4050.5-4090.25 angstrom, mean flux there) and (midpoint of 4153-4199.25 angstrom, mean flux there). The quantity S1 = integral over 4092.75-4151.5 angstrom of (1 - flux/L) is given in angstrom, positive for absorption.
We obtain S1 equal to 3.5 angstrom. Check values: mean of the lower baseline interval 12.8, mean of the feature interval 12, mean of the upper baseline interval 12.6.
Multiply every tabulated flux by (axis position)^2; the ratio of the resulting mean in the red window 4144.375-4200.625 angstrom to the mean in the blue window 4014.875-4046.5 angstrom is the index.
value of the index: 1.05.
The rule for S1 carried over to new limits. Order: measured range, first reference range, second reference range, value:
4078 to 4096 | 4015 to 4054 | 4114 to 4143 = 0.40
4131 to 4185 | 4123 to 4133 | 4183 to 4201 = 0.41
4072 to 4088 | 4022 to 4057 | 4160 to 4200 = 0.30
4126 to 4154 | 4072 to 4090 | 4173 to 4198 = -0.38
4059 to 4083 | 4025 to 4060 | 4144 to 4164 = 0.01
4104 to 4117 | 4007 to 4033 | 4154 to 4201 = 1.16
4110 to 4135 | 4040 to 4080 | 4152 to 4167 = 0.41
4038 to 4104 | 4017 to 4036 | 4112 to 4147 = 2.64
